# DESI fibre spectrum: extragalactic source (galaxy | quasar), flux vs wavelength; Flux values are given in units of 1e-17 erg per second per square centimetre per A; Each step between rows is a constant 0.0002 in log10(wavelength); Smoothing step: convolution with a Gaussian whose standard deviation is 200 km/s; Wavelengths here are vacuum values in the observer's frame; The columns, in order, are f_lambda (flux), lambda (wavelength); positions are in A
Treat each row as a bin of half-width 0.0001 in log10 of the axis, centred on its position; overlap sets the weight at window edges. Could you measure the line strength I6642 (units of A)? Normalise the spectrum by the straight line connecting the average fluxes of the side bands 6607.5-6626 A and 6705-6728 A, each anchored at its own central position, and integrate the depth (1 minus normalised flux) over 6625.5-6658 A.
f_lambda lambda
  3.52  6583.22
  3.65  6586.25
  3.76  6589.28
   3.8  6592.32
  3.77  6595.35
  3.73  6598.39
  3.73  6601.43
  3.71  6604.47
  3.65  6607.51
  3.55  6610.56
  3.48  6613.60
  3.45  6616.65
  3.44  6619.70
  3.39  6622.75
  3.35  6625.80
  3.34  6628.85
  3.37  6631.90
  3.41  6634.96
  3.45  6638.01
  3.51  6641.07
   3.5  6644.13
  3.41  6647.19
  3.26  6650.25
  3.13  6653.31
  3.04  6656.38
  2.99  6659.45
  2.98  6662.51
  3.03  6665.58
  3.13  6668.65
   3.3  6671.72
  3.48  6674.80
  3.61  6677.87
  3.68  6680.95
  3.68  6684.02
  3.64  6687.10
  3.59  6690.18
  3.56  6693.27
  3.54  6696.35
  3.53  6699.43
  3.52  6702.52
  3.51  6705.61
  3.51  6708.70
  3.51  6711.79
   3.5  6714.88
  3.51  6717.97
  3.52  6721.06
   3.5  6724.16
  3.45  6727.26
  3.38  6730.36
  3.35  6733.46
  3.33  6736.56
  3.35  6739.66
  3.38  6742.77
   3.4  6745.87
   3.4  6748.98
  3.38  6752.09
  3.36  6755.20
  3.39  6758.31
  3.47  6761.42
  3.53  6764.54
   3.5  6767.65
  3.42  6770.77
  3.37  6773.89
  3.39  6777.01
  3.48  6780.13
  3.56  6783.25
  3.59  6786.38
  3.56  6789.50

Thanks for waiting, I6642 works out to 1.2 A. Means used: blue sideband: 3.47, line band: 3.34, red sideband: 3.5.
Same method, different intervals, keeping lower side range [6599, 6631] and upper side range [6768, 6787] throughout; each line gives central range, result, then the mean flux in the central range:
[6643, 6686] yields 2.39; 3.3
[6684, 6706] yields -0.49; 3.57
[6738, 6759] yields 0.56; 3.38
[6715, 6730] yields -0.03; 3.49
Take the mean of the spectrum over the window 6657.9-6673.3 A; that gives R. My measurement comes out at 3.09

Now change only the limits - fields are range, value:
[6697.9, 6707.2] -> 3.52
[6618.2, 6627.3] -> 3.39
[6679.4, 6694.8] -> 3.63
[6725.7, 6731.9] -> 3.41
